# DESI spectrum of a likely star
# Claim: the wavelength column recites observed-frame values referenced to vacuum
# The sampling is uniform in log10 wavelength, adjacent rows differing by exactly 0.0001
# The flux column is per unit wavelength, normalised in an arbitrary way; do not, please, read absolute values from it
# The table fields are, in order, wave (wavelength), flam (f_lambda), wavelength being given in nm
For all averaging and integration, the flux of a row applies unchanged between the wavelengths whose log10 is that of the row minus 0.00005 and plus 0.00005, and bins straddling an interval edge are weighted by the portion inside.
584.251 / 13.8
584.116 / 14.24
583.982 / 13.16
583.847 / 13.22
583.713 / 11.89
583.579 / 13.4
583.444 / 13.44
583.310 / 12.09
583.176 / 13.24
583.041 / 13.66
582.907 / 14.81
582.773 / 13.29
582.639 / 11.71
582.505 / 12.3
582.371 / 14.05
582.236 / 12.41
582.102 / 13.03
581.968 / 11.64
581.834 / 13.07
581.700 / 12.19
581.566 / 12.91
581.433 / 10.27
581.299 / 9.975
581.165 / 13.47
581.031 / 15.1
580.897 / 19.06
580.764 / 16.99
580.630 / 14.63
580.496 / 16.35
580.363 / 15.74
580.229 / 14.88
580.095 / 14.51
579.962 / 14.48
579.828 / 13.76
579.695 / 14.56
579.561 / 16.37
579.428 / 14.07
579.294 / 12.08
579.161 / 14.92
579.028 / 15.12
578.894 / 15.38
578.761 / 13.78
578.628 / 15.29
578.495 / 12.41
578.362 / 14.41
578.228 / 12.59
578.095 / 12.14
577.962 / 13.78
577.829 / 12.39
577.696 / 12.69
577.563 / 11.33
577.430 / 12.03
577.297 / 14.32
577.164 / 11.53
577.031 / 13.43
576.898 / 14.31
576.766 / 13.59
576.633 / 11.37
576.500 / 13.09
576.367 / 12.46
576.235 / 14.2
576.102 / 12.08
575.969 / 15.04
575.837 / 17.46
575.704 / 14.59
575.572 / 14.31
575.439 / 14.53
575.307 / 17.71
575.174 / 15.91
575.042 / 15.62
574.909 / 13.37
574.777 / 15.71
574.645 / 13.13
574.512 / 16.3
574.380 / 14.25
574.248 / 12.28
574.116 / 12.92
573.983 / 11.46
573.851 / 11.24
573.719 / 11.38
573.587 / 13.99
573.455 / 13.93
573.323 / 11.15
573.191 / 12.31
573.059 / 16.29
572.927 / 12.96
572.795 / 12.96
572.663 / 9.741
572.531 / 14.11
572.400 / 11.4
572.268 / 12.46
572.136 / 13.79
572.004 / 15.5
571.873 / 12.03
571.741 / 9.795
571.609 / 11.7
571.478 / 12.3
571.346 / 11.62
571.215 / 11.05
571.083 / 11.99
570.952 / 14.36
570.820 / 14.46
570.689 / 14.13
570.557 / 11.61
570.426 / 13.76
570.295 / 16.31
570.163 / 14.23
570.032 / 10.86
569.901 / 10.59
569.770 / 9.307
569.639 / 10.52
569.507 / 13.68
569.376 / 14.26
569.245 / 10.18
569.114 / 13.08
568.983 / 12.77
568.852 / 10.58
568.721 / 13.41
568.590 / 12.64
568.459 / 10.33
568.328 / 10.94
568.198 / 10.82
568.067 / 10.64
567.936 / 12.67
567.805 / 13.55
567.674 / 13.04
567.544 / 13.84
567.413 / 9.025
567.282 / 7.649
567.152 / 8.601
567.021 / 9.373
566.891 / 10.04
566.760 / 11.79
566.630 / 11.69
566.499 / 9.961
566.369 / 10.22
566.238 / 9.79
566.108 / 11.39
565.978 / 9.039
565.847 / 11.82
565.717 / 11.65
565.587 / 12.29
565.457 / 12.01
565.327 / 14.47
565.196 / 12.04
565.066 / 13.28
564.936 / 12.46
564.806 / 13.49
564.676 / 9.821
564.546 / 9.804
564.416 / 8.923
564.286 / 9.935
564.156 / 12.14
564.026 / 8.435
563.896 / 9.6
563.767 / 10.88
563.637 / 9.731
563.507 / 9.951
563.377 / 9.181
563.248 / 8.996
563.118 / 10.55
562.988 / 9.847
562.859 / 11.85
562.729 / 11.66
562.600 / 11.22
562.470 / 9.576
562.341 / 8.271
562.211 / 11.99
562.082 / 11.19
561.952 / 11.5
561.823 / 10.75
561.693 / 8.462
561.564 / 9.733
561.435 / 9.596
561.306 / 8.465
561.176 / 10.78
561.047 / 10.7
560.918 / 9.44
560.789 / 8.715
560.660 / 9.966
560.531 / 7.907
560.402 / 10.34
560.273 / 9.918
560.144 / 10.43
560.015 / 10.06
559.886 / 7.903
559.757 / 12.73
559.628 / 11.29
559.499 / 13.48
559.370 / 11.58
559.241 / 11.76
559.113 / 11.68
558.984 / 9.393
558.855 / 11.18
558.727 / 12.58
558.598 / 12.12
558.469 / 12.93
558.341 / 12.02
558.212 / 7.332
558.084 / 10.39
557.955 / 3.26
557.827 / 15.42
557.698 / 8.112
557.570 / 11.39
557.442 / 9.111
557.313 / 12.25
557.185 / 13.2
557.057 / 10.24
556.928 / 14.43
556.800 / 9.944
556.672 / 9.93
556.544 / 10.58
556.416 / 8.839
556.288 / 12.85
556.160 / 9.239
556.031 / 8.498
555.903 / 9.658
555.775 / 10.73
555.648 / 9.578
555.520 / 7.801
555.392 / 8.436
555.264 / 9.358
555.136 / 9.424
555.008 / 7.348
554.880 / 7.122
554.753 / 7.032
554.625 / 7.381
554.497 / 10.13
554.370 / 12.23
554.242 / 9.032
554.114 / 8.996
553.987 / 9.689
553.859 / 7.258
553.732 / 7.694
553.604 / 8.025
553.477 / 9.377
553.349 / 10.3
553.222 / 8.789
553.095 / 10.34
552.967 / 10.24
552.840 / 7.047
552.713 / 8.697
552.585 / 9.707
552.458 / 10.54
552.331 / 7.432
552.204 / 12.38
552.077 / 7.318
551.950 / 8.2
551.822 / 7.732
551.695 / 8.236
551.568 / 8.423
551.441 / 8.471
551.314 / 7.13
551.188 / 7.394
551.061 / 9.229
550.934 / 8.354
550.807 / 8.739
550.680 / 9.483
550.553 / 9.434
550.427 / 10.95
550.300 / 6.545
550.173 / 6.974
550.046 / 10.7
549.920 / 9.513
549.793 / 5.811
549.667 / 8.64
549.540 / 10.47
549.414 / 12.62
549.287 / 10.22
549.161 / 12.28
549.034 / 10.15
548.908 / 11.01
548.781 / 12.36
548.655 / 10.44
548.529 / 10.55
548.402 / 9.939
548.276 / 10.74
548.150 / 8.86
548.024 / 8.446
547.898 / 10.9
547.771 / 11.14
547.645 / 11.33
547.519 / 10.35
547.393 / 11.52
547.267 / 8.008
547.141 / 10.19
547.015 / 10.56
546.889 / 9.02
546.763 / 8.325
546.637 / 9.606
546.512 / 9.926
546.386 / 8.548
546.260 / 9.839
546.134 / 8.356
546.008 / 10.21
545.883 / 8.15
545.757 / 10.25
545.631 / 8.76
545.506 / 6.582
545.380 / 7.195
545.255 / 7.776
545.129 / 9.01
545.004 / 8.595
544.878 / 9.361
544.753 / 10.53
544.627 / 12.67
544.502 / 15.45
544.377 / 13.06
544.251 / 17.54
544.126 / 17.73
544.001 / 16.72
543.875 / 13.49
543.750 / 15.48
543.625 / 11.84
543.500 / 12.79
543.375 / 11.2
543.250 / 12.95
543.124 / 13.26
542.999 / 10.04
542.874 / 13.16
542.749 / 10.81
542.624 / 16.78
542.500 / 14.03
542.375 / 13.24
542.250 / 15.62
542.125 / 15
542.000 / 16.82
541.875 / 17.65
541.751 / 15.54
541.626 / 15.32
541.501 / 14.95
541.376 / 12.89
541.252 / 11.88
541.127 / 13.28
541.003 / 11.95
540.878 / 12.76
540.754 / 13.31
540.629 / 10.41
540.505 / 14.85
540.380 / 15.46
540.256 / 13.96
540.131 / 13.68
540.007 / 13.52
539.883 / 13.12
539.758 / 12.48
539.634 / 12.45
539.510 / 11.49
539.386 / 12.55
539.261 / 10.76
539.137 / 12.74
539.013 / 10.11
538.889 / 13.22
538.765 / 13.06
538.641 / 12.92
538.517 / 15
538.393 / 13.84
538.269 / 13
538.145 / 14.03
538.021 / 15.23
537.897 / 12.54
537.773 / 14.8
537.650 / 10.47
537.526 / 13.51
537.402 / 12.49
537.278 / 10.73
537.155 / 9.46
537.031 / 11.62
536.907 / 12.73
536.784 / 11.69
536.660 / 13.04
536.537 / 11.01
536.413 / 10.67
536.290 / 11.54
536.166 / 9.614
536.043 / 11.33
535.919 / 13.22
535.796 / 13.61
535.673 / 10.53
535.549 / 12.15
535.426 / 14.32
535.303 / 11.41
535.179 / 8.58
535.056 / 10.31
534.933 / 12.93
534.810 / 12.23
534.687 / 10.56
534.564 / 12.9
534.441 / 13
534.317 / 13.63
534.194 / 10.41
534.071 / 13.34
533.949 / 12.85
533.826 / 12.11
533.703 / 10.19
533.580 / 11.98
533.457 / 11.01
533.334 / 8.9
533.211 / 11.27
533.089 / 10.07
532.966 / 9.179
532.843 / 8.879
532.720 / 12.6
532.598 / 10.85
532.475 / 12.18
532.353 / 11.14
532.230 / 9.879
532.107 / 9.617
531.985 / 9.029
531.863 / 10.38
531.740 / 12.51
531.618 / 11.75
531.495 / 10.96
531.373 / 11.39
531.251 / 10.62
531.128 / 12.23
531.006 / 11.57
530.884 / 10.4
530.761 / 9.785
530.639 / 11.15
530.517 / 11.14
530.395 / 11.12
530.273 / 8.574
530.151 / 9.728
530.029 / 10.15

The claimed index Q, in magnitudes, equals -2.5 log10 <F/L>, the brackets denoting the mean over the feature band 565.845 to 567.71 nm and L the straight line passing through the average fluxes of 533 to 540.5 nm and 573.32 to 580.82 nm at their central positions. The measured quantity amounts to 0.283 mag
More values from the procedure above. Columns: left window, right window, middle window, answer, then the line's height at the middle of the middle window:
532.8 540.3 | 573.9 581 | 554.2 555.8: 0.417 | 13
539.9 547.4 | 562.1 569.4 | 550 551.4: 0.345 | 11.8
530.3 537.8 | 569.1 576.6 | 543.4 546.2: 0.040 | 11.9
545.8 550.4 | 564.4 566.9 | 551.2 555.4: 0.172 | 10.3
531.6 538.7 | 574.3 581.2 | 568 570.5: 0.145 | 13.8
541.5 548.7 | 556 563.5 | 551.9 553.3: 0.199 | 11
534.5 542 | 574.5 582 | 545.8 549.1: 0.289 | 13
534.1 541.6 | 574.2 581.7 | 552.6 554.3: 0.417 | 13.1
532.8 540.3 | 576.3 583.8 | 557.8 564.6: 0.243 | 12.9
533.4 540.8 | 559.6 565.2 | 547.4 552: 0.188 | 11.3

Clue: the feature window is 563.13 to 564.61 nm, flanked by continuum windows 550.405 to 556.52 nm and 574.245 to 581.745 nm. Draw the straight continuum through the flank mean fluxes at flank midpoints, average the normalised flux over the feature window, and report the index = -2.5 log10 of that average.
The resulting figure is 0.14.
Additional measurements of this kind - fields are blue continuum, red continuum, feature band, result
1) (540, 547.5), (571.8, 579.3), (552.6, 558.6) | 0.298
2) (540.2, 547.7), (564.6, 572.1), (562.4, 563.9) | 0.158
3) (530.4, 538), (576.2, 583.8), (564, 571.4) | 0.118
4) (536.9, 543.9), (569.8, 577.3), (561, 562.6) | 0.293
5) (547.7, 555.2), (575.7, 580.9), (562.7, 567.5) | 0.099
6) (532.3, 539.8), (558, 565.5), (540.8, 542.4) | -0.232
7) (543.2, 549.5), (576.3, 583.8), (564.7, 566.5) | 0.058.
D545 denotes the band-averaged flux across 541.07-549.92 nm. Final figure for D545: 11.5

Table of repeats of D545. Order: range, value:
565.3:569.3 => 11.2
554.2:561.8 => 10.1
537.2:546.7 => 12.5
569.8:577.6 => 13.3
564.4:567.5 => 10.9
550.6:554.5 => 8.91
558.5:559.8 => 11.8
